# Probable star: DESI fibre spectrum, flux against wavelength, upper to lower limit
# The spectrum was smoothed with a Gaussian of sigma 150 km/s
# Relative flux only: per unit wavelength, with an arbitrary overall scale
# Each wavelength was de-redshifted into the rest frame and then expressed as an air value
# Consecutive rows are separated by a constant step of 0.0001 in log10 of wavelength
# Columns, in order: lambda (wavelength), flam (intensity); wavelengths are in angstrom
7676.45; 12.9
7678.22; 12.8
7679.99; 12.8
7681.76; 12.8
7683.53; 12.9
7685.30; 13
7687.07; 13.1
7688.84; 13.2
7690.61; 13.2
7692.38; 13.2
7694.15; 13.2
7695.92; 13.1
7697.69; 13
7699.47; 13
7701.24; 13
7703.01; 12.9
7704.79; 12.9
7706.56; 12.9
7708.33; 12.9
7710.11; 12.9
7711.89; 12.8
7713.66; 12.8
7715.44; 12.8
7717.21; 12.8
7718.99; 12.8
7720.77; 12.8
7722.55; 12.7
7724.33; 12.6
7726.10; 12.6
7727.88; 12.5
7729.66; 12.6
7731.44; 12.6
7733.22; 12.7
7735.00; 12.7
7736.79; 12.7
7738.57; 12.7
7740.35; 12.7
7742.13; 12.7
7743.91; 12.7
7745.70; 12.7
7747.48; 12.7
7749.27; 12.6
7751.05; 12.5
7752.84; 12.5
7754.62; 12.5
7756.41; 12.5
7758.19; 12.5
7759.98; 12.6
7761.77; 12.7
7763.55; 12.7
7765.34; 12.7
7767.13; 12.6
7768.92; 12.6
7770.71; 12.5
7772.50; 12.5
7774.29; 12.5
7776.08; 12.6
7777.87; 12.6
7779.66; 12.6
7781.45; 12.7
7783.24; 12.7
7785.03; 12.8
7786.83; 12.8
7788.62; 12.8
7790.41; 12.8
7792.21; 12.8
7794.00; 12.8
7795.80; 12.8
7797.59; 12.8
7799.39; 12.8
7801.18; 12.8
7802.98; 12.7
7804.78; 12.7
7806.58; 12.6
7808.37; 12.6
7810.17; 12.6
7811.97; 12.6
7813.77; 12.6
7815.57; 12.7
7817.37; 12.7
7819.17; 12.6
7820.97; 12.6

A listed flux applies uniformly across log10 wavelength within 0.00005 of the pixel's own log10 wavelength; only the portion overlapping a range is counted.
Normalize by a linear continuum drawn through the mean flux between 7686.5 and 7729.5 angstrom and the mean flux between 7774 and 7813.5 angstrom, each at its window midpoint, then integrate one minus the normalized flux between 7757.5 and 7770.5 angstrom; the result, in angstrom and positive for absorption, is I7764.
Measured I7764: 0.2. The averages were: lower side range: 12.9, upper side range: 12.7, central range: 12.6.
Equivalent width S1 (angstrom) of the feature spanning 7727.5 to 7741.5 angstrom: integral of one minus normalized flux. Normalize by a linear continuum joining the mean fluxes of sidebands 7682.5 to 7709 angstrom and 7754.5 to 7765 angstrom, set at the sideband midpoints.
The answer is 0.12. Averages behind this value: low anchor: 13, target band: 12.7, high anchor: 12.6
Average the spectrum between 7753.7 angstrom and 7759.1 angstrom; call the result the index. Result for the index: 12.5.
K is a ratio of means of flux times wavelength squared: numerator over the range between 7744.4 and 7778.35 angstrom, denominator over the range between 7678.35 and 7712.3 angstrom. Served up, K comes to 0.99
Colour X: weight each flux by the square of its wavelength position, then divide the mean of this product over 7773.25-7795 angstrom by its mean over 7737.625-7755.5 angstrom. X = 1.02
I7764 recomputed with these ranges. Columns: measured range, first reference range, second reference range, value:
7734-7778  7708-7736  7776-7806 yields 0.4 angstrom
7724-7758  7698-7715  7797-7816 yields 0.5 angstrom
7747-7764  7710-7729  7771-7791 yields 0.2 angstrom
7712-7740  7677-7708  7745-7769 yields 0.2 angstrom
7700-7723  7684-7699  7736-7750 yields 0.2 angstrom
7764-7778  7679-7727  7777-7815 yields 0.2 angstrom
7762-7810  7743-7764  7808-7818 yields -0.3 angstrom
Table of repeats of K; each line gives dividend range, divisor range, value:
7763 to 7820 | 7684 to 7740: 1.01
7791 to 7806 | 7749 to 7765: 1.03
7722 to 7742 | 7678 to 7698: 0.98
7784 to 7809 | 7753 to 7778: 1.02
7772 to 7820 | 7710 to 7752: 1.02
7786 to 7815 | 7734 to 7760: 1.02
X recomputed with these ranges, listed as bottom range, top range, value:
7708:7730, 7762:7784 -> 1.00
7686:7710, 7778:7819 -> 1.00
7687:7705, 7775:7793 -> 0.99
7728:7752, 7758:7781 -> 1.00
